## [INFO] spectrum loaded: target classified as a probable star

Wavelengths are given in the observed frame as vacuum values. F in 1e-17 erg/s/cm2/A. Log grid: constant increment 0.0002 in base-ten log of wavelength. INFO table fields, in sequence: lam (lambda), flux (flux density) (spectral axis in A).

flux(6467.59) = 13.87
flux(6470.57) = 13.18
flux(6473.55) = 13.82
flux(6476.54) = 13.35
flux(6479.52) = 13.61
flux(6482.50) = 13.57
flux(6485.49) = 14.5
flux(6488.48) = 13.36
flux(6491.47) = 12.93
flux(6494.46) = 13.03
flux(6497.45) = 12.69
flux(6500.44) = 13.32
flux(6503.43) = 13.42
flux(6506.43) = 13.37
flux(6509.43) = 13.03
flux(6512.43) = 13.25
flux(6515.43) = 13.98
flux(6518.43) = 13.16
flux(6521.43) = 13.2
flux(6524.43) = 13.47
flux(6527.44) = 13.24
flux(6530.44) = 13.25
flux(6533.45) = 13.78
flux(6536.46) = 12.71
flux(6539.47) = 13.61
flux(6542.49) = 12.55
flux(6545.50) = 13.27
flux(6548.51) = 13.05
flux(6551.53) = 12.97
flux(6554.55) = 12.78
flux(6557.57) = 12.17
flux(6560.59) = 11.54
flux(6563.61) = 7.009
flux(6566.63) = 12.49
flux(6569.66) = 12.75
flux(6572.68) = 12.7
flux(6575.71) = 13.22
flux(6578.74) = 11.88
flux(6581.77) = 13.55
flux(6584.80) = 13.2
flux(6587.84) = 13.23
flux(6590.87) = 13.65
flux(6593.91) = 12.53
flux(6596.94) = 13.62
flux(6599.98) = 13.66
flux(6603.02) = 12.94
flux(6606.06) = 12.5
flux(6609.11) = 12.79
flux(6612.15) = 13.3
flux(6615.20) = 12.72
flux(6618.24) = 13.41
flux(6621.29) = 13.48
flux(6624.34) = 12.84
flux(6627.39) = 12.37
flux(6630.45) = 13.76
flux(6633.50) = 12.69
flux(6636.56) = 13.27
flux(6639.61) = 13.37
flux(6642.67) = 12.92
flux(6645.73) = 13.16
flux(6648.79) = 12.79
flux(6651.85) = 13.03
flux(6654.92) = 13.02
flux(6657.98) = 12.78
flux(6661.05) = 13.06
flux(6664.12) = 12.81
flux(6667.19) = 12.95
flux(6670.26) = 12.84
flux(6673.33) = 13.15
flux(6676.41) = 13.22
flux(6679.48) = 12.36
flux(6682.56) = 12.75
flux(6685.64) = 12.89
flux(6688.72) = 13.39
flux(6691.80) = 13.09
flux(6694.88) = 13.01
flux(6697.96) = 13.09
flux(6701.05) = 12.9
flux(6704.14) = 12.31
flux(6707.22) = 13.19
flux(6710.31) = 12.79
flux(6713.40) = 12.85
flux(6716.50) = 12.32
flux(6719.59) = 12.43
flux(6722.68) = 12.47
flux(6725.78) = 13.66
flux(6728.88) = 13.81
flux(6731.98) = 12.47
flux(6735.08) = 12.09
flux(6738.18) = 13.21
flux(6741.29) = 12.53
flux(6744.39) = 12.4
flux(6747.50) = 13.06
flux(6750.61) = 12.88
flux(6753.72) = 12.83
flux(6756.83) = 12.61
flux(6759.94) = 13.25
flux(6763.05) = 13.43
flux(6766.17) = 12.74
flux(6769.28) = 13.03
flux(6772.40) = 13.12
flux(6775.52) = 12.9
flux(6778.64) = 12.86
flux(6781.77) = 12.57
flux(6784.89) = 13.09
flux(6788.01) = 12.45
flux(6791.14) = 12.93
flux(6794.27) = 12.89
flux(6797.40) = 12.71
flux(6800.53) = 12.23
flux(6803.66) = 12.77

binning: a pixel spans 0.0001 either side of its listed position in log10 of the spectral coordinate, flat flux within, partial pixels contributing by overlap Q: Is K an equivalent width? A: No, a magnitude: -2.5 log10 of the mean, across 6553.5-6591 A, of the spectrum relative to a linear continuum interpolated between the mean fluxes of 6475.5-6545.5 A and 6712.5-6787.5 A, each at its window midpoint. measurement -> 0.08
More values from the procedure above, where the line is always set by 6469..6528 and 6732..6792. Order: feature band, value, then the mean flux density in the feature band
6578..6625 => 0.005 mag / 13.1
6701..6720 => 0.022 mag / 12.7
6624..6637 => 0.011 mag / 13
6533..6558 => 0.024 mag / 13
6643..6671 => 0.009 mag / 12.9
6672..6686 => 0.012 mag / 12.9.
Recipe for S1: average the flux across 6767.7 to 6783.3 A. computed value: 12.9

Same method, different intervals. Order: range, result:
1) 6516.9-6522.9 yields 13.2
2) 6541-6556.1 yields 12.9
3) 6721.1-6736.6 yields 12.9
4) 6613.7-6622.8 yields 13.2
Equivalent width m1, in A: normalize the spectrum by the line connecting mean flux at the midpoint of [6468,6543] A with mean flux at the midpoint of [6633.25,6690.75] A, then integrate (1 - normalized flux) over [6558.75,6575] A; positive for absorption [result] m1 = 2.21 A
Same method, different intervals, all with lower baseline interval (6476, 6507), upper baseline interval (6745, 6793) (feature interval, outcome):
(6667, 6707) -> 0.4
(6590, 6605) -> 0.0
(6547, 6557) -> 0.3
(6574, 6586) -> 0.3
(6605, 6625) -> 0.2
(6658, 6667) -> 0.1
